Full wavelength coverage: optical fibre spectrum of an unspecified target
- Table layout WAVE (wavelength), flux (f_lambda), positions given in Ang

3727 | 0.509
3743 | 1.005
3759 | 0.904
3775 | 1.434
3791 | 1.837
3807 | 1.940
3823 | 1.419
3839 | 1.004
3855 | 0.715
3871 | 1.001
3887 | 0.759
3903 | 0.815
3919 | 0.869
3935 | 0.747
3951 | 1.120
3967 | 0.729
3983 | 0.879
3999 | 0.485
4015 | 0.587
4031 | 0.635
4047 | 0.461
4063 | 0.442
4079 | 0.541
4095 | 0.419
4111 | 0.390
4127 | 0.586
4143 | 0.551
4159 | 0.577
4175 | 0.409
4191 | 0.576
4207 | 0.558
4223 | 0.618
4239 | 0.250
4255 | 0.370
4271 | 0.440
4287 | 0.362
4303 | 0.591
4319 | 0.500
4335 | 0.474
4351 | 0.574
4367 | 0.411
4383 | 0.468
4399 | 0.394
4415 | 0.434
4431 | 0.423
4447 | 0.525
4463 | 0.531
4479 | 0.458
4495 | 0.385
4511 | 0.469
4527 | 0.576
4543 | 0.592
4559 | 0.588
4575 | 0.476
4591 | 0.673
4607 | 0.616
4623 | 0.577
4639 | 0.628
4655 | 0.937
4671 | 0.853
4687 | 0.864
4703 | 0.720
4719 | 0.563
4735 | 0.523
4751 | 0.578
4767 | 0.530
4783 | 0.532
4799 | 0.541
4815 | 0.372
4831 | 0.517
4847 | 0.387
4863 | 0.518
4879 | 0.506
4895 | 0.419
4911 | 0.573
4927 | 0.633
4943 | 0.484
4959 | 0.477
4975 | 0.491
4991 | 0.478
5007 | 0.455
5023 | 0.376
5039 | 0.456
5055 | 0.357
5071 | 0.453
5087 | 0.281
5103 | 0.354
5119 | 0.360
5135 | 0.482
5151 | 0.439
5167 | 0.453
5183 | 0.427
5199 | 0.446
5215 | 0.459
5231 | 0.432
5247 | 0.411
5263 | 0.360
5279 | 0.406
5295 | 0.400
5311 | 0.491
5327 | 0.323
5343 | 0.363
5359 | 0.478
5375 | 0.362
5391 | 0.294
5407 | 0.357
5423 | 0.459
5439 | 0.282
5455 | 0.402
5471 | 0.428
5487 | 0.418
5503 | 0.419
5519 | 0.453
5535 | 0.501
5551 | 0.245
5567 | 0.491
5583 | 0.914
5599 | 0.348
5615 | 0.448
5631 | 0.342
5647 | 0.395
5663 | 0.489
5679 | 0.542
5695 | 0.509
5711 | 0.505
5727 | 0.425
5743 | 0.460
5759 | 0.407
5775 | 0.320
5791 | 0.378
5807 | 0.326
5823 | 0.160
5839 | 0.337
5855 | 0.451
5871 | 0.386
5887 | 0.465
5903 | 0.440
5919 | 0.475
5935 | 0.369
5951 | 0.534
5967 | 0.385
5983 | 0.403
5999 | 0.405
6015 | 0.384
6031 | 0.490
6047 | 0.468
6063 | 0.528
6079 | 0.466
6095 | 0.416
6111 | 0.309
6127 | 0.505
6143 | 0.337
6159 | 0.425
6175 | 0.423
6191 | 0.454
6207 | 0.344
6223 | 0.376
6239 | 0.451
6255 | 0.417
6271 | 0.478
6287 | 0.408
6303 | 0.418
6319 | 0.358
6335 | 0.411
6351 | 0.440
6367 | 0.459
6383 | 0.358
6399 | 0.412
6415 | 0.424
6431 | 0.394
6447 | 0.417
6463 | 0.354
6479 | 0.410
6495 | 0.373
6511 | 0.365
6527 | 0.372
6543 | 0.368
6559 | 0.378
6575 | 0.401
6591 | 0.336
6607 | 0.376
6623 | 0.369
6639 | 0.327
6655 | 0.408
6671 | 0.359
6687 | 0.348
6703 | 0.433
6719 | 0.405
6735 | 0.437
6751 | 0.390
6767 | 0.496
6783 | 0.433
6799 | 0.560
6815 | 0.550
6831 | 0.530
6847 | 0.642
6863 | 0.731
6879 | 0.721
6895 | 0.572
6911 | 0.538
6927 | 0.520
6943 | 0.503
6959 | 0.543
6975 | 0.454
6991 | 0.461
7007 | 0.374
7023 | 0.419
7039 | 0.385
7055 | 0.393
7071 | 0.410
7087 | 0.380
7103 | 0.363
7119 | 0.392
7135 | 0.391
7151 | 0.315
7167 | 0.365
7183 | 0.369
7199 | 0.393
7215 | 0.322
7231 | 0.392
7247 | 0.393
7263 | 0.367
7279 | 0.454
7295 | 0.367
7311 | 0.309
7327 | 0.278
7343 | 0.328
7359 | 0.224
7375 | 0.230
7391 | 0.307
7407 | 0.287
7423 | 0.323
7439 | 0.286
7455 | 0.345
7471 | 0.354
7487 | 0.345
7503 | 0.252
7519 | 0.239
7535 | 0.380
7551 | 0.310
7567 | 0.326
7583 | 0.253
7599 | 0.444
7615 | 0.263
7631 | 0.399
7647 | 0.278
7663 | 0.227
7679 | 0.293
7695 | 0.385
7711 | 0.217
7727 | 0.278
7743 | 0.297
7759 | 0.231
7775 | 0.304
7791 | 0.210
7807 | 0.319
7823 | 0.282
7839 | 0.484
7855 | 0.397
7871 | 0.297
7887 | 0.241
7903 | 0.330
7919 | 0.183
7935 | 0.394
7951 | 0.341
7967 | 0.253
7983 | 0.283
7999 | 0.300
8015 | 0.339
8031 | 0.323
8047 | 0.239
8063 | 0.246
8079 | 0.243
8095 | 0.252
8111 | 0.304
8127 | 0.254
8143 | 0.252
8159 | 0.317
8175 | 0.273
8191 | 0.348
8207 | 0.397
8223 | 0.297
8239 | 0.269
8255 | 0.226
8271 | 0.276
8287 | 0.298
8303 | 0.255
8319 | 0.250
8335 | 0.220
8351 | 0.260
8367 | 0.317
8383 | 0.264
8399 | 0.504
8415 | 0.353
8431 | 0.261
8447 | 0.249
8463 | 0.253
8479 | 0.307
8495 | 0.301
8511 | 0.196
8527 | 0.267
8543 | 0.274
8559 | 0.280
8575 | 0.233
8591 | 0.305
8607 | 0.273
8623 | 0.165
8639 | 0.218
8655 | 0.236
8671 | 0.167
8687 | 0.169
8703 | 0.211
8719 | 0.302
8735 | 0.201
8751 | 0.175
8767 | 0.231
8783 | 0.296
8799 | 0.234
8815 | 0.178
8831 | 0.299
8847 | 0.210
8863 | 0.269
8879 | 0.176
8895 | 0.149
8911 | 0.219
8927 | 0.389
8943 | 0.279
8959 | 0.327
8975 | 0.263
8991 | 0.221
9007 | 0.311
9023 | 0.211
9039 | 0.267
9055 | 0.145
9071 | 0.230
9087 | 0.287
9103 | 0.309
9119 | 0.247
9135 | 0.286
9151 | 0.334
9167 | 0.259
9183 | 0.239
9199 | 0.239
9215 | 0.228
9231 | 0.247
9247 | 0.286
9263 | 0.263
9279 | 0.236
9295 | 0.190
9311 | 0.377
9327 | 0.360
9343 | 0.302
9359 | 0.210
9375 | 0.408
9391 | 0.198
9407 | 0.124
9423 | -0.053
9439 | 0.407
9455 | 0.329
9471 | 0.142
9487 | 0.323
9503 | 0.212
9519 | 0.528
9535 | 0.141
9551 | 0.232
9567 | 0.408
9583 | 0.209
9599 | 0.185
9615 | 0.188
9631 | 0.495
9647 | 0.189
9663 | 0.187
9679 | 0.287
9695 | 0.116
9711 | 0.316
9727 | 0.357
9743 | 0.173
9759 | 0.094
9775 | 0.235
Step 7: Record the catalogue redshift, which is 1.45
